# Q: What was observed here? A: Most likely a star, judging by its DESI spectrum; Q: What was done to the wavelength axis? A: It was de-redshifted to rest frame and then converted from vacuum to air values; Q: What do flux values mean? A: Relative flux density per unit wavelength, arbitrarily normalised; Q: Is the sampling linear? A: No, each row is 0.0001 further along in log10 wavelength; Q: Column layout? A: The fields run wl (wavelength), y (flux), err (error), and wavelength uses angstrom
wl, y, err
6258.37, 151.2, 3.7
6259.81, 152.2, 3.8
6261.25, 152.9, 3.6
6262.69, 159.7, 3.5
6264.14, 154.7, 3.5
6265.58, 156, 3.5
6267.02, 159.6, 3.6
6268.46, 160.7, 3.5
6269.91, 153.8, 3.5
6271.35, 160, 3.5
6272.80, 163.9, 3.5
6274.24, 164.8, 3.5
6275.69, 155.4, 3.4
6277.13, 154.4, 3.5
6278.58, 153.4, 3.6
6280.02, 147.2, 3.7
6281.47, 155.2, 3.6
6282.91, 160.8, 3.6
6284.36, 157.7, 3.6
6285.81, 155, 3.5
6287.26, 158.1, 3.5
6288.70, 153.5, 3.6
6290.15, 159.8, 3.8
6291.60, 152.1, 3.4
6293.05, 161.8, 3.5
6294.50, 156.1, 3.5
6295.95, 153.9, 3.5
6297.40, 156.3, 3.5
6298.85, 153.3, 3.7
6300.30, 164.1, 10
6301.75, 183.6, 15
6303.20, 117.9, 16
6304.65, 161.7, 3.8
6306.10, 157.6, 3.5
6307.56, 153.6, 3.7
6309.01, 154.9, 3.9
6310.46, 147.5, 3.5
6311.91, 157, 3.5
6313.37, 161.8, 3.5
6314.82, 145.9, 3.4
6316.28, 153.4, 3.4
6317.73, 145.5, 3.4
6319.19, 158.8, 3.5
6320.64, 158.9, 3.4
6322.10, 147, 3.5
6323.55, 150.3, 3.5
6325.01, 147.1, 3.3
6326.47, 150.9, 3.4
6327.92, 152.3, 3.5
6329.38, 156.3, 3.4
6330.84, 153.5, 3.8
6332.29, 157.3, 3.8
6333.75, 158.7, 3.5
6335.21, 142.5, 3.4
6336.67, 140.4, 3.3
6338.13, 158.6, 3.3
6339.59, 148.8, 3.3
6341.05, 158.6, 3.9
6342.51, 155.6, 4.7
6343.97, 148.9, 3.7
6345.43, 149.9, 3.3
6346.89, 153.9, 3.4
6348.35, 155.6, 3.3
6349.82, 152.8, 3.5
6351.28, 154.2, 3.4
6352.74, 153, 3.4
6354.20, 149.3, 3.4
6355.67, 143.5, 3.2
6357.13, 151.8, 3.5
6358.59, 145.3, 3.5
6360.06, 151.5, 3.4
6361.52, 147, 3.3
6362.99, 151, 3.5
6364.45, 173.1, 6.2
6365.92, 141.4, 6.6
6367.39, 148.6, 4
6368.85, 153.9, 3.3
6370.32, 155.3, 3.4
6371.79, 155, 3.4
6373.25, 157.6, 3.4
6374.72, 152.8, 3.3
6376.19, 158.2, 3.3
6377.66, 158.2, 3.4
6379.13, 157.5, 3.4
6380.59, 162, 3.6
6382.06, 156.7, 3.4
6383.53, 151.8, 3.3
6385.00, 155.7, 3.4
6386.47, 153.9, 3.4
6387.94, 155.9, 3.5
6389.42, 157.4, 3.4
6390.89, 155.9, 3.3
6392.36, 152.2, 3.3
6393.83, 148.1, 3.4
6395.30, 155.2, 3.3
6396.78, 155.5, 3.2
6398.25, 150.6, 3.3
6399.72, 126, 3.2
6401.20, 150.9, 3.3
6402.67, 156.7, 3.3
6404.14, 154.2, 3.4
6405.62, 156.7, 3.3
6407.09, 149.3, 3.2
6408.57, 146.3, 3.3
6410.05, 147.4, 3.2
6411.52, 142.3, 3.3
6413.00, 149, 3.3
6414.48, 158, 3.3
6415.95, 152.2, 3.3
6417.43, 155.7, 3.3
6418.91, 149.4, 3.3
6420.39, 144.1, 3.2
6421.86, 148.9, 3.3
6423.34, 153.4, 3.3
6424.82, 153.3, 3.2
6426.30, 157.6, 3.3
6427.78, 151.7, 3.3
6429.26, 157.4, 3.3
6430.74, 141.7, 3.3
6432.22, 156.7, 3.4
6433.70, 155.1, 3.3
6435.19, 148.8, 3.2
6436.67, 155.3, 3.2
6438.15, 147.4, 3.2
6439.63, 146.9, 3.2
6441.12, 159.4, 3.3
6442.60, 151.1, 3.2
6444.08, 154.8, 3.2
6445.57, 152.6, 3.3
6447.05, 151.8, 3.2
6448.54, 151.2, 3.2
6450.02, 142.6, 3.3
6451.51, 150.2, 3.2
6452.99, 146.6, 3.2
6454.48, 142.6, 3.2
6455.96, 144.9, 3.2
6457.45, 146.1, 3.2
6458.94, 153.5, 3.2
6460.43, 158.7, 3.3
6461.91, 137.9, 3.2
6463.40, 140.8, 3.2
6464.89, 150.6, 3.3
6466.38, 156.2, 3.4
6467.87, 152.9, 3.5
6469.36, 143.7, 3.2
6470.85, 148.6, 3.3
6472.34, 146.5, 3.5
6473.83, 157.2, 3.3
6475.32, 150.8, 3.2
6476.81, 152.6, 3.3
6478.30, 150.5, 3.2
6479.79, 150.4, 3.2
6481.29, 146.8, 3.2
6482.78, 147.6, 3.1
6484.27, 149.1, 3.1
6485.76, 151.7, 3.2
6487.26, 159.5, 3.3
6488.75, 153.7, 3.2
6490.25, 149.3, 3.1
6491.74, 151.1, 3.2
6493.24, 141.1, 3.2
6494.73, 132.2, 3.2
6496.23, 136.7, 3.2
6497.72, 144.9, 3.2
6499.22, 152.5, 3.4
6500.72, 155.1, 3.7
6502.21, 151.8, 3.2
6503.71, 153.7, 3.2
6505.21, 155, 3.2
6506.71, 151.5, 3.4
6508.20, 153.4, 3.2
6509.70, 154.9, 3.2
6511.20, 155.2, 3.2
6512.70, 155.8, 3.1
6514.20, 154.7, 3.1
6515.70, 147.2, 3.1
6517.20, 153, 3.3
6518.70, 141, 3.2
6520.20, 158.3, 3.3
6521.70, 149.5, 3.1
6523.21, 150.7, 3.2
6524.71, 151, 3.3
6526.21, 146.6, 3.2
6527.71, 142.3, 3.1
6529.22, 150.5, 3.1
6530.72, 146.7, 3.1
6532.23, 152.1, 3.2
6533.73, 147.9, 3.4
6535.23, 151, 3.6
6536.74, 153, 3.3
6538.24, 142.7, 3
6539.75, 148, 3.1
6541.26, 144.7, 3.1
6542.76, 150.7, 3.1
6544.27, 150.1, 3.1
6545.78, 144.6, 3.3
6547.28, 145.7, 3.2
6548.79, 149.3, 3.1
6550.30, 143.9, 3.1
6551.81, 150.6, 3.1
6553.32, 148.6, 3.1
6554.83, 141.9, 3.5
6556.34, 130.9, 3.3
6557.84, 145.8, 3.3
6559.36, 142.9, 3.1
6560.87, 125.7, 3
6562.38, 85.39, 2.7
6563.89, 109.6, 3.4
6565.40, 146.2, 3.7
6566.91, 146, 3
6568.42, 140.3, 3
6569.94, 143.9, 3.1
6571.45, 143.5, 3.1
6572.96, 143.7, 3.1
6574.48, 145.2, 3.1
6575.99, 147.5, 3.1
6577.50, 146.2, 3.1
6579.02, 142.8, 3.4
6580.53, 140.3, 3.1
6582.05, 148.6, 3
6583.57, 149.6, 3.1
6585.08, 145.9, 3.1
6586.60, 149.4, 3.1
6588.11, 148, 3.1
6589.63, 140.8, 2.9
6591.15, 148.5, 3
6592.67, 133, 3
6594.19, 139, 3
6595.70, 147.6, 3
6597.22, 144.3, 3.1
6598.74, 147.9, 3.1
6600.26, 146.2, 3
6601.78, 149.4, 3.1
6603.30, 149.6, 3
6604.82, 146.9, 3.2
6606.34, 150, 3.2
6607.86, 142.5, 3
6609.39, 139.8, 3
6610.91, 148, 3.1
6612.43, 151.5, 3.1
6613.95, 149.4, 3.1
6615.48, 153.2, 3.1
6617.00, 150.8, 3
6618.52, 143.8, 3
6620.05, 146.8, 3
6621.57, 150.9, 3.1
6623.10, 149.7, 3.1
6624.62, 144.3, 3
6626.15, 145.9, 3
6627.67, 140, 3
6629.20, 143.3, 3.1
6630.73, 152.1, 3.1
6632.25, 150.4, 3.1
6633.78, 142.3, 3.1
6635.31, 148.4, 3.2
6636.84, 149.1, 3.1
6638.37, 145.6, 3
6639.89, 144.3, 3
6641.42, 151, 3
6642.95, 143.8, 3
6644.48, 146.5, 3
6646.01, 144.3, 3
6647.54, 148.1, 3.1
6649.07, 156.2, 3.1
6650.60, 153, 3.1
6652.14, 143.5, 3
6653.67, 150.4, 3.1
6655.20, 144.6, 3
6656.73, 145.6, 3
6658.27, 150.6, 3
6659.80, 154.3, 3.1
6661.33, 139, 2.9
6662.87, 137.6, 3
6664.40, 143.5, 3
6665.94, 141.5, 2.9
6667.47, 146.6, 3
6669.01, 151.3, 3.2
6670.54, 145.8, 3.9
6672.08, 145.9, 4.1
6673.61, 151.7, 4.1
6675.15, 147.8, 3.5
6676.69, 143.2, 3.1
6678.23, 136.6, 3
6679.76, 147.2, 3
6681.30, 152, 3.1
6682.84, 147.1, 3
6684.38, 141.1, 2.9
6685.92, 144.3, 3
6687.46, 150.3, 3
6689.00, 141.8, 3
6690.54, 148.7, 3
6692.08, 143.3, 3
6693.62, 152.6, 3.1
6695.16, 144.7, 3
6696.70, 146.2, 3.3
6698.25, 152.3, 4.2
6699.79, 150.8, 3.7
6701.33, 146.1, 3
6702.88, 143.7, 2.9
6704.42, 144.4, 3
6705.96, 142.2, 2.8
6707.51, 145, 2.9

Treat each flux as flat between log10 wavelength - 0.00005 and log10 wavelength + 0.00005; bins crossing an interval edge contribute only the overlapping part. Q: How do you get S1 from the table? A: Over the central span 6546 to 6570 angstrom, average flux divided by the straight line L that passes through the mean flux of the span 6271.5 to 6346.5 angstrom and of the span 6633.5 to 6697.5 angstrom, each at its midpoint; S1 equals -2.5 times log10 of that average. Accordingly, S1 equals 0.09 mag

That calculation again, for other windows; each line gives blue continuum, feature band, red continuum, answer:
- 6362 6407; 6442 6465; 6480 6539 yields 0.02 mag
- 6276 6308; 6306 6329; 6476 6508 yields 0.02 mag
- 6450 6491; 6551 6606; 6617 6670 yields 0.04 mag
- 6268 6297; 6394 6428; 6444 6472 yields 0.00 mag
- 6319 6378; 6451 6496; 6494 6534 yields 0.01 mag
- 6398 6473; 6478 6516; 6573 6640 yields -0.01 mag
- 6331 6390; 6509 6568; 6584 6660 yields 0.03 mag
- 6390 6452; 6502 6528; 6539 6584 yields -0.05 mag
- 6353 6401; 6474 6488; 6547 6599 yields -0.03 mag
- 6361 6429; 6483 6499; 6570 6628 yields 0.02 mag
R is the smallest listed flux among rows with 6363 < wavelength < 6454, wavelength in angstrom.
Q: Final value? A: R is 126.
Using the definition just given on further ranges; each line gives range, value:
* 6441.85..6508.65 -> 132.2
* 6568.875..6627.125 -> 133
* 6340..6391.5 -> 141.4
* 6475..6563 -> 85.39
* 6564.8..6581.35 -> 140.3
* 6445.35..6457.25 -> 142.6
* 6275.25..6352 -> 117.9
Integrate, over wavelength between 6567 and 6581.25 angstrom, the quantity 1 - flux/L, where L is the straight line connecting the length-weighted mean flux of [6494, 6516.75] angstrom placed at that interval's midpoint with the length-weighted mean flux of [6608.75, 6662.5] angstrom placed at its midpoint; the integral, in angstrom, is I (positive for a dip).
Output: 0.5 angstrom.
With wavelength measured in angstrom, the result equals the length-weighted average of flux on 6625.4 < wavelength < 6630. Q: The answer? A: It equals 143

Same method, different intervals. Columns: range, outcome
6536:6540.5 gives 148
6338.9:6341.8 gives 154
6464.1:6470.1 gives 151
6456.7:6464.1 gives 147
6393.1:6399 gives 152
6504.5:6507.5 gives 154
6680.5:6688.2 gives 147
